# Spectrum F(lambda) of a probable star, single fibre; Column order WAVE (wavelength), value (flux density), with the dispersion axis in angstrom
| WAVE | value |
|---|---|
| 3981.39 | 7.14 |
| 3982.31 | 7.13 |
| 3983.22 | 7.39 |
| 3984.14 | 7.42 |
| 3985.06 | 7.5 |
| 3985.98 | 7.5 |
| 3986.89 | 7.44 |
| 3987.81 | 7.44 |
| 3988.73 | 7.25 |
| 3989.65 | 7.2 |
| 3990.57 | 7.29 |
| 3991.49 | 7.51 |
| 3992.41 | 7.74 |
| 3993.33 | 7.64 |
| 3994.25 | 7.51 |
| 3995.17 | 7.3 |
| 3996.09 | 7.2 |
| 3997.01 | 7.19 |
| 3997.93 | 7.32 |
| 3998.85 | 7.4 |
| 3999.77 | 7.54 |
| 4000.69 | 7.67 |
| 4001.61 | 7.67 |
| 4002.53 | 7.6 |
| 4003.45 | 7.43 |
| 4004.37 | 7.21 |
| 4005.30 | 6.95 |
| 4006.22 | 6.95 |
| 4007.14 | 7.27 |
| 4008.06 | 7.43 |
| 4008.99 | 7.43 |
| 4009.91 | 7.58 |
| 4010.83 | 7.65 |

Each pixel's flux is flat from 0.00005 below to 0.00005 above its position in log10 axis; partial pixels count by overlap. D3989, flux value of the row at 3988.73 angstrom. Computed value 7.25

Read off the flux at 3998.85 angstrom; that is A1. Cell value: 7.4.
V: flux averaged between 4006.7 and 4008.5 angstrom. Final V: 7.36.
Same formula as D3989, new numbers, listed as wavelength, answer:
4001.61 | 7.67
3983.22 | 7.39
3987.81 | 7.44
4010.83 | 7.65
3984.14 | 7.42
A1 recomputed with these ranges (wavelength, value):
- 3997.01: 7.19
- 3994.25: 7.51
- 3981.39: 7.14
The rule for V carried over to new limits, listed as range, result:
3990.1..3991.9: 7.39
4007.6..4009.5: 7.42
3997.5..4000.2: 7.42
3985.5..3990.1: 7.37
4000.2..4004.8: 7.53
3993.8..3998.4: 7.31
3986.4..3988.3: 7.46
